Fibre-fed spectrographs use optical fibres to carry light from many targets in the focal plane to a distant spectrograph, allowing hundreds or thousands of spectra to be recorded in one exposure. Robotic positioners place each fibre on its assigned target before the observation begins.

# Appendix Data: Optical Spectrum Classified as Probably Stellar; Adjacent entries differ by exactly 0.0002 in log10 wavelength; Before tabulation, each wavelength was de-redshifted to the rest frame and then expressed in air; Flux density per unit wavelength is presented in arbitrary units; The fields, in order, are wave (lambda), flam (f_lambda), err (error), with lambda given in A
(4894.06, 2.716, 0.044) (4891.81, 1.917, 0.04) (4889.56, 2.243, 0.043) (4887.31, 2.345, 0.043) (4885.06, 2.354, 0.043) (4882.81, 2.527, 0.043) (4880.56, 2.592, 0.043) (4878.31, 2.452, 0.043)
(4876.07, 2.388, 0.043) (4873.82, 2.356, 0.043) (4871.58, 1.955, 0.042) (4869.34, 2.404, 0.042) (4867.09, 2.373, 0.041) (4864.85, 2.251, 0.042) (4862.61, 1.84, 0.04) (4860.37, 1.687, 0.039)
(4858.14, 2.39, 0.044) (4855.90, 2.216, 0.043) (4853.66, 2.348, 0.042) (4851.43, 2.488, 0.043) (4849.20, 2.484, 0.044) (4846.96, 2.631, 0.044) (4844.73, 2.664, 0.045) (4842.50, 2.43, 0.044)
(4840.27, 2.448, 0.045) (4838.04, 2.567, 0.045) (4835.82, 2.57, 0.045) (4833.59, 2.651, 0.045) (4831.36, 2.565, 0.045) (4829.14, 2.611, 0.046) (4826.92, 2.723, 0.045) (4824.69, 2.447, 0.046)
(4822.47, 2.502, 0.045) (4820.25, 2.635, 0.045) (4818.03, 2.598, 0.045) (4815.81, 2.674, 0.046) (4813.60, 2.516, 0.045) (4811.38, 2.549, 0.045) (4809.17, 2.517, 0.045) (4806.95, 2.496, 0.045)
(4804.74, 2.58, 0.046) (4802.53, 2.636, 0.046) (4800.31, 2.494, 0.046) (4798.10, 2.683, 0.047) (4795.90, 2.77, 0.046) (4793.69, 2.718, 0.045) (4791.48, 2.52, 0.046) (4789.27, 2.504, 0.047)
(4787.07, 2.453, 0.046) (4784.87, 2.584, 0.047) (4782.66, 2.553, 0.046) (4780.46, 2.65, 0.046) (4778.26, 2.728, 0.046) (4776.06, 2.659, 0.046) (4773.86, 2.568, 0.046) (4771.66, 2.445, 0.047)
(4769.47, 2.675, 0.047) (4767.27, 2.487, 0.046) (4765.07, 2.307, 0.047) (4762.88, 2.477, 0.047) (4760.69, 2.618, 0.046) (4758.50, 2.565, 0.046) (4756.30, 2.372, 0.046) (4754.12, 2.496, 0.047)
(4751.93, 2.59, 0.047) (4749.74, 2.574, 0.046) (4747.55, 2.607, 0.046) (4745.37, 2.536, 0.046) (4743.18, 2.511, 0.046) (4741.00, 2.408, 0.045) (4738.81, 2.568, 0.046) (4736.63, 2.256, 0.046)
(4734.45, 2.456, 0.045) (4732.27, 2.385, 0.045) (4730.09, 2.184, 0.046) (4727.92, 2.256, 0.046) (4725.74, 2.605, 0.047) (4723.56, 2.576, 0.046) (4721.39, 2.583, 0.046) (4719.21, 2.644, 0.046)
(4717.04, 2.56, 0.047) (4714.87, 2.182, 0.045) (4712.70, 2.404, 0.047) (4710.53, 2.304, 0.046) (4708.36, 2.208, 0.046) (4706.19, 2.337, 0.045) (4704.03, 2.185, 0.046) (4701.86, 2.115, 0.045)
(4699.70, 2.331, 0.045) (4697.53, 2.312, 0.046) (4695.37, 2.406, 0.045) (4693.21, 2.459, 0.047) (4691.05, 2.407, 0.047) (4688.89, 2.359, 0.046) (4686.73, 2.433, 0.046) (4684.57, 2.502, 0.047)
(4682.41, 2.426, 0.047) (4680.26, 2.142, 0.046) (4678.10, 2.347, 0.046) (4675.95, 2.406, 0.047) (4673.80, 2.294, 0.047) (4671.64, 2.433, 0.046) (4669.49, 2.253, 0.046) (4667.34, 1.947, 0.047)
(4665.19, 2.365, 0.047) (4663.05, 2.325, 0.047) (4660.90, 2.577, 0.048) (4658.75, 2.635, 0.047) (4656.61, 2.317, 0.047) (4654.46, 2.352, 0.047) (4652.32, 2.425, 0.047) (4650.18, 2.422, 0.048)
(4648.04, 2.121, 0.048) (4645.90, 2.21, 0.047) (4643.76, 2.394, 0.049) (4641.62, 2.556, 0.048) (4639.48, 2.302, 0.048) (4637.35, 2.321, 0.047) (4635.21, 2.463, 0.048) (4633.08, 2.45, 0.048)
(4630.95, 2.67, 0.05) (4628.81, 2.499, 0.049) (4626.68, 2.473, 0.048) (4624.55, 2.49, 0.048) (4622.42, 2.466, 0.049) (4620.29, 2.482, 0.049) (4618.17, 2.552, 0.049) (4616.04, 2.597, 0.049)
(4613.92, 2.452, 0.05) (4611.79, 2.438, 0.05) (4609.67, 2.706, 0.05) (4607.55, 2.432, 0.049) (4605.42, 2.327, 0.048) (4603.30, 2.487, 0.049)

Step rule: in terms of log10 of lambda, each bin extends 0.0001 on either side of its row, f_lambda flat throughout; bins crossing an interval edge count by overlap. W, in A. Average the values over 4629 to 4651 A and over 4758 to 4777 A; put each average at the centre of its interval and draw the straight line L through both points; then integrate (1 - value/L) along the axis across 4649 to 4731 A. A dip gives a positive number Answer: 2.65 A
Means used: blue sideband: 2.39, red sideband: 2.53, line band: 2.37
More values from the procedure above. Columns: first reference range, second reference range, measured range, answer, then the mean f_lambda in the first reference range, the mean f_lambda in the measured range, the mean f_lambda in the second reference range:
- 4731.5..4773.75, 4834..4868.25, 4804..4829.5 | -1.69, 2.49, 2.57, 2.36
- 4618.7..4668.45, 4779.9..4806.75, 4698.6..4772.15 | 2.44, 2.4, 2.44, 2.59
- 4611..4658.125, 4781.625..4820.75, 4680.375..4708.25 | 1.59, 2.43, 2.34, 2.58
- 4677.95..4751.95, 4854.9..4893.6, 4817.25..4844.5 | -3.15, 2.4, 2.56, 2.26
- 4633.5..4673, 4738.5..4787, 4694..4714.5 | 1.30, 2.36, 2.29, 2.54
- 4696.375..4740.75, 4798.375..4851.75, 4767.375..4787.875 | -0.90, 2.37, 2.59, 2.56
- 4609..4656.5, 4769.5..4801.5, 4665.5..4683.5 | 1.45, 2.44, 2.28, 2.6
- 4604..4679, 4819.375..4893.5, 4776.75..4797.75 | -1.84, 2.41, 2.61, 2.4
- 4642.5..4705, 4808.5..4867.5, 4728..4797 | -3.28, 2.34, 2.52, 2.46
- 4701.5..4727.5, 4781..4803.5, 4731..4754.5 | -0.19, 2.4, 2.49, 2.59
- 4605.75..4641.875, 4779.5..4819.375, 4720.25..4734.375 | 0.61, 2.49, 2.43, 2.58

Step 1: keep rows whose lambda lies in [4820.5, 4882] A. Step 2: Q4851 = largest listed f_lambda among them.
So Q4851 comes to 2.723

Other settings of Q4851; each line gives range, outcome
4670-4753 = 2.644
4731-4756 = 2.607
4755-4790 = 2.728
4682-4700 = 2.502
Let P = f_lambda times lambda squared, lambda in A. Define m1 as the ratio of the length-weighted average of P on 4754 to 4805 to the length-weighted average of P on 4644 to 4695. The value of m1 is 1.14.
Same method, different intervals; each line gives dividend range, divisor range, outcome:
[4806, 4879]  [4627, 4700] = 1.10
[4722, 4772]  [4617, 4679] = 1.08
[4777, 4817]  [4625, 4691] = 1.15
